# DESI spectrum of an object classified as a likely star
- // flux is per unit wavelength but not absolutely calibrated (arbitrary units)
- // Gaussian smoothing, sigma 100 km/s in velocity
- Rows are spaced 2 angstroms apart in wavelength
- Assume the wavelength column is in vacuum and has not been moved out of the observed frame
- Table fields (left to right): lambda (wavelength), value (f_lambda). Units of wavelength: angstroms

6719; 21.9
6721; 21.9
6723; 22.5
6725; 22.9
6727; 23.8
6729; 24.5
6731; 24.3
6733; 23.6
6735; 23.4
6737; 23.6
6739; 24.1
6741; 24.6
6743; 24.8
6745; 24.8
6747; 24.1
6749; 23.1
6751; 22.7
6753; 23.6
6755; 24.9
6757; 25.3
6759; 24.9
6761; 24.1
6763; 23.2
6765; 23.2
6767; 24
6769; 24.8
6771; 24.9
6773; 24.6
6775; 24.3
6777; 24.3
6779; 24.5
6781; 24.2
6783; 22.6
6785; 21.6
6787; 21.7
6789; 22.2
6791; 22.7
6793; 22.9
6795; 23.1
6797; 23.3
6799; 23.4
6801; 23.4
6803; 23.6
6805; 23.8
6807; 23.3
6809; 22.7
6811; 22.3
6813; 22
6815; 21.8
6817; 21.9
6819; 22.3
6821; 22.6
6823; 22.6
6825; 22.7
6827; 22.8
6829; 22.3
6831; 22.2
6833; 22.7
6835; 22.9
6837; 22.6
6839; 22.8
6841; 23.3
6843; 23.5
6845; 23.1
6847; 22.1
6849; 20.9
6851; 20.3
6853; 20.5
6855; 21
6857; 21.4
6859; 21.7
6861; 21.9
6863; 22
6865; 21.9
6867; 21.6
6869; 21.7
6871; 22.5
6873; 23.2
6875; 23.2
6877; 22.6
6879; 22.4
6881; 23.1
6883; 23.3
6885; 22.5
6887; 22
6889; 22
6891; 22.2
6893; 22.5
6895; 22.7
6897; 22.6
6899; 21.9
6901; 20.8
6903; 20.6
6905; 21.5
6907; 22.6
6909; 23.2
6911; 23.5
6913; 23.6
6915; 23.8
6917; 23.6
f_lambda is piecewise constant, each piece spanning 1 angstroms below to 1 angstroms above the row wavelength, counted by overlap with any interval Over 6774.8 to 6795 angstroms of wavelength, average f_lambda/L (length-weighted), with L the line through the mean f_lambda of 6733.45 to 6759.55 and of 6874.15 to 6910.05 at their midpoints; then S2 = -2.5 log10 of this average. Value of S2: 0.03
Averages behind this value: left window 24.1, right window 22.3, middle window 23.1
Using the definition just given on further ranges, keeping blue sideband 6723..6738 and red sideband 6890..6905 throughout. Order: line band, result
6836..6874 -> 0.02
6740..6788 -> -0.03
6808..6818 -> 0.03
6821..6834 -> 0.00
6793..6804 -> -0.02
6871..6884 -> -0.04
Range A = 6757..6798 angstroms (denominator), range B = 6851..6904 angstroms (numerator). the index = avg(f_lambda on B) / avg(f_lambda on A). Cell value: 0.9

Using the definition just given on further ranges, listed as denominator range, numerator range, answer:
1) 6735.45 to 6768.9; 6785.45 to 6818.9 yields 0.94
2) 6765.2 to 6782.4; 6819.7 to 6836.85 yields 0.93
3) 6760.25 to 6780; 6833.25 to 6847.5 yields 0.95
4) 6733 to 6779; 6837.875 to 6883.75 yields 0.92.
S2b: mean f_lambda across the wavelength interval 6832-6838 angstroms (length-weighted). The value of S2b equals 22.7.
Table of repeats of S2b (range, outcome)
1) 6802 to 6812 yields 23.1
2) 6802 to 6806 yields 23.7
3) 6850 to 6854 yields 20.4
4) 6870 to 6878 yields 22.9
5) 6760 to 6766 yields 23.5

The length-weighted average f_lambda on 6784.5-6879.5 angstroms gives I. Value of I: 22.4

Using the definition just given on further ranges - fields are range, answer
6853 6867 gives 21.6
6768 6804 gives 23.5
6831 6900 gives 22.3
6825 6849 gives 22.7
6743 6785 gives 24.1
